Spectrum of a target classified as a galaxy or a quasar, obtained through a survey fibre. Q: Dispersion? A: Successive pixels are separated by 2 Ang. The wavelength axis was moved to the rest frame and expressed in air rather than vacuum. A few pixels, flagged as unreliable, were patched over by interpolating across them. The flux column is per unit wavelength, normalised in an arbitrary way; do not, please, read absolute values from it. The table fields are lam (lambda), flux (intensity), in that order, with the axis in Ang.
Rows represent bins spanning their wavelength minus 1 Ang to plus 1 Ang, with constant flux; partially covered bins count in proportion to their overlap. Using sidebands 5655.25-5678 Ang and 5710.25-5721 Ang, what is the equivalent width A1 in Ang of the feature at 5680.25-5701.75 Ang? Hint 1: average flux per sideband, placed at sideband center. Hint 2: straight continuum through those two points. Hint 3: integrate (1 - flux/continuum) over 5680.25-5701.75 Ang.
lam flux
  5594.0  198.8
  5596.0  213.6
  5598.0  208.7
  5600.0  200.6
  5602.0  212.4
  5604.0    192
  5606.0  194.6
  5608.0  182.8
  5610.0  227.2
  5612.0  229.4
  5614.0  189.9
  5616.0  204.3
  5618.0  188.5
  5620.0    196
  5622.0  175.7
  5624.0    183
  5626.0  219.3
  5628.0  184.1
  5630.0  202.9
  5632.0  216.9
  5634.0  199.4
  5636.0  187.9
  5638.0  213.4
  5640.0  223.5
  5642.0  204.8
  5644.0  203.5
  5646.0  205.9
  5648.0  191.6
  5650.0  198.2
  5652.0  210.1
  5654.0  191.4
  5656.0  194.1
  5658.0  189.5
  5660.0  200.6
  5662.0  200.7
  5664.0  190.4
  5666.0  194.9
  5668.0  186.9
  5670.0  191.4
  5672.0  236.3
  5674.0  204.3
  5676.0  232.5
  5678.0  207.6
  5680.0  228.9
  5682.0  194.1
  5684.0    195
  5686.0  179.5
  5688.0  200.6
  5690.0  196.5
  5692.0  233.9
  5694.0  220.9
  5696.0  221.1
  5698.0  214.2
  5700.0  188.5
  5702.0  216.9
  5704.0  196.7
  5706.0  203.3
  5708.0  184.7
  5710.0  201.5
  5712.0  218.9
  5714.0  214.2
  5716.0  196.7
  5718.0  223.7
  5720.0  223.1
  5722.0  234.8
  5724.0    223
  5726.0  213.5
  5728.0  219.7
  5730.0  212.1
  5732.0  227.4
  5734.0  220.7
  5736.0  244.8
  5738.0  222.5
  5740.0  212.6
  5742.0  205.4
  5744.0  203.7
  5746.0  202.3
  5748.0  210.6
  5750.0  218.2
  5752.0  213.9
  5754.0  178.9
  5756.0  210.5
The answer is 0.3 Ang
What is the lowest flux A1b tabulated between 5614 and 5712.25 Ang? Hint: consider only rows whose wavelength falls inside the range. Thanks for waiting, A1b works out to 175.7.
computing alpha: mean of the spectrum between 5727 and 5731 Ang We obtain 216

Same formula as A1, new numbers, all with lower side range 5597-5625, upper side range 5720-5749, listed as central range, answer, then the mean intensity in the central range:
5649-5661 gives 0.50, 197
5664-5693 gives 0.57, 205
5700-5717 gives 0.87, 203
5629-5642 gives -0.28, 207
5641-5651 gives 0.18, 201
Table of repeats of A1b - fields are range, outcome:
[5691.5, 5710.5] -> 184.7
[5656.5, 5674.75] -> 186.9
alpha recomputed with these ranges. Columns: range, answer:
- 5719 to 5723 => 229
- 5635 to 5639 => 201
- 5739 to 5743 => 209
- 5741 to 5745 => 205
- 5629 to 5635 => 206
